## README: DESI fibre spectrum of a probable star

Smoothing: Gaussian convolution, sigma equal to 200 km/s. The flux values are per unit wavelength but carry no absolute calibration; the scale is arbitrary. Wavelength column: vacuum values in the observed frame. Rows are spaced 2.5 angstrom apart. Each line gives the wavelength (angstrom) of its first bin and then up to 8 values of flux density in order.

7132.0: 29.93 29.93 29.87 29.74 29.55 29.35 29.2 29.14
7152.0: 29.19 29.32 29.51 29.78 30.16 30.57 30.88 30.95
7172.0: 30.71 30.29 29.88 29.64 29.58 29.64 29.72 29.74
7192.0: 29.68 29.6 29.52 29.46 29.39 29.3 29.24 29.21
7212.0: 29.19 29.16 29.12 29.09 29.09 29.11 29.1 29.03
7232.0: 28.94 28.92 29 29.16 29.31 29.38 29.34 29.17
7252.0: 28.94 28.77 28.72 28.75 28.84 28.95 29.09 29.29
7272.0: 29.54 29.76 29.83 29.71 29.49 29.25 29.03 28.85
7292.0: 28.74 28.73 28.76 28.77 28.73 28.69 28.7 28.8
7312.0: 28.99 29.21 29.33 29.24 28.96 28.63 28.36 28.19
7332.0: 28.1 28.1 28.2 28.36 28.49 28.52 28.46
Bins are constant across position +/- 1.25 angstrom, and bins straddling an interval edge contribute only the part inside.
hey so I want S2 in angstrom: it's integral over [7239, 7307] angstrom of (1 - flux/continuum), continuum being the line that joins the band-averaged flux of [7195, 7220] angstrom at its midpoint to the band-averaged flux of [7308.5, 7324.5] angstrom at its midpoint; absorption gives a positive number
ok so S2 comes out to 0.1 angstrom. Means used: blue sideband 29.3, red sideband 29.1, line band 29.1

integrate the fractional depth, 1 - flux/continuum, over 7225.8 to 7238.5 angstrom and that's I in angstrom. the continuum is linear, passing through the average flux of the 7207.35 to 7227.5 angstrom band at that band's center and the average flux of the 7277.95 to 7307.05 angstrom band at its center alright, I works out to 0.0 angstrom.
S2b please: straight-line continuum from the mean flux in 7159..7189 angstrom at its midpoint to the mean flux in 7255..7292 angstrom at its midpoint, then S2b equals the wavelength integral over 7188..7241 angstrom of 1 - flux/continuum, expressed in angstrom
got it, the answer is 0.9 angstrom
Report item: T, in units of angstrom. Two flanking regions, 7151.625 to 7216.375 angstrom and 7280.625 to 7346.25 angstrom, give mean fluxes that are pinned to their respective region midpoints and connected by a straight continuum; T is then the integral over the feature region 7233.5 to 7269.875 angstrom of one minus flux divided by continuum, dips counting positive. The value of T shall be 0.2 angstrom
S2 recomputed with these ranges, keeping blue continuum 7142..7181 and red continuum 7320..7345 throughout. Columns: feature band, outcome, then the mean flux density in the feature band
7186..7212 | 0.1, 29.5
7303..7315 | -0.1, 28.9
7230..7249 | 0.0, 29.1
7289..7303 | 0.0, 28.8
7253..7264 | 0.1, 28.8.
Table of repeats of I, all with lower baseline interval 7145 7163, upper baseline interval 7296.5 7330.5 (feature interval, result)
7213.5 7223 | 0.03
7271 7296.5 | -0.30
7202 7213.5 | 0.00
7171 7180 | -0.24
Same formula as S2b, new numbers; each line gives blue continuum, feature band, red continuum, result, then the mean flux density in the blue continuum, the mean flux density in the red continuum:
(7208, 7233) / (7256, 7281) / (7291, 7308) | -0.33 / 29.1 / 28.7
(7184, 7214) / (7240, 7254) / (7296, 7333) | -0.01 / 29.5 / 28.8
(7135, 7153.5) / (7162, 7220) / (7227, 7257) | -0.92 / 29.5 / 29.1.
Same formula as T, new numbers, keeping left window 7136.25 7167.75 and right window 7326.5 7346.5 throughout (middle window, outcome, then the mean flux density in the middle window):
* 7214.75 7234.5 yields 0.05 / 29.1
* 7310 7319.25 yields -0.23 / 29.2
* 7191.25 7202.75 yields -0.07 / 29.5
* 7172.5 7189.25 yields -0.20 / 29.8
